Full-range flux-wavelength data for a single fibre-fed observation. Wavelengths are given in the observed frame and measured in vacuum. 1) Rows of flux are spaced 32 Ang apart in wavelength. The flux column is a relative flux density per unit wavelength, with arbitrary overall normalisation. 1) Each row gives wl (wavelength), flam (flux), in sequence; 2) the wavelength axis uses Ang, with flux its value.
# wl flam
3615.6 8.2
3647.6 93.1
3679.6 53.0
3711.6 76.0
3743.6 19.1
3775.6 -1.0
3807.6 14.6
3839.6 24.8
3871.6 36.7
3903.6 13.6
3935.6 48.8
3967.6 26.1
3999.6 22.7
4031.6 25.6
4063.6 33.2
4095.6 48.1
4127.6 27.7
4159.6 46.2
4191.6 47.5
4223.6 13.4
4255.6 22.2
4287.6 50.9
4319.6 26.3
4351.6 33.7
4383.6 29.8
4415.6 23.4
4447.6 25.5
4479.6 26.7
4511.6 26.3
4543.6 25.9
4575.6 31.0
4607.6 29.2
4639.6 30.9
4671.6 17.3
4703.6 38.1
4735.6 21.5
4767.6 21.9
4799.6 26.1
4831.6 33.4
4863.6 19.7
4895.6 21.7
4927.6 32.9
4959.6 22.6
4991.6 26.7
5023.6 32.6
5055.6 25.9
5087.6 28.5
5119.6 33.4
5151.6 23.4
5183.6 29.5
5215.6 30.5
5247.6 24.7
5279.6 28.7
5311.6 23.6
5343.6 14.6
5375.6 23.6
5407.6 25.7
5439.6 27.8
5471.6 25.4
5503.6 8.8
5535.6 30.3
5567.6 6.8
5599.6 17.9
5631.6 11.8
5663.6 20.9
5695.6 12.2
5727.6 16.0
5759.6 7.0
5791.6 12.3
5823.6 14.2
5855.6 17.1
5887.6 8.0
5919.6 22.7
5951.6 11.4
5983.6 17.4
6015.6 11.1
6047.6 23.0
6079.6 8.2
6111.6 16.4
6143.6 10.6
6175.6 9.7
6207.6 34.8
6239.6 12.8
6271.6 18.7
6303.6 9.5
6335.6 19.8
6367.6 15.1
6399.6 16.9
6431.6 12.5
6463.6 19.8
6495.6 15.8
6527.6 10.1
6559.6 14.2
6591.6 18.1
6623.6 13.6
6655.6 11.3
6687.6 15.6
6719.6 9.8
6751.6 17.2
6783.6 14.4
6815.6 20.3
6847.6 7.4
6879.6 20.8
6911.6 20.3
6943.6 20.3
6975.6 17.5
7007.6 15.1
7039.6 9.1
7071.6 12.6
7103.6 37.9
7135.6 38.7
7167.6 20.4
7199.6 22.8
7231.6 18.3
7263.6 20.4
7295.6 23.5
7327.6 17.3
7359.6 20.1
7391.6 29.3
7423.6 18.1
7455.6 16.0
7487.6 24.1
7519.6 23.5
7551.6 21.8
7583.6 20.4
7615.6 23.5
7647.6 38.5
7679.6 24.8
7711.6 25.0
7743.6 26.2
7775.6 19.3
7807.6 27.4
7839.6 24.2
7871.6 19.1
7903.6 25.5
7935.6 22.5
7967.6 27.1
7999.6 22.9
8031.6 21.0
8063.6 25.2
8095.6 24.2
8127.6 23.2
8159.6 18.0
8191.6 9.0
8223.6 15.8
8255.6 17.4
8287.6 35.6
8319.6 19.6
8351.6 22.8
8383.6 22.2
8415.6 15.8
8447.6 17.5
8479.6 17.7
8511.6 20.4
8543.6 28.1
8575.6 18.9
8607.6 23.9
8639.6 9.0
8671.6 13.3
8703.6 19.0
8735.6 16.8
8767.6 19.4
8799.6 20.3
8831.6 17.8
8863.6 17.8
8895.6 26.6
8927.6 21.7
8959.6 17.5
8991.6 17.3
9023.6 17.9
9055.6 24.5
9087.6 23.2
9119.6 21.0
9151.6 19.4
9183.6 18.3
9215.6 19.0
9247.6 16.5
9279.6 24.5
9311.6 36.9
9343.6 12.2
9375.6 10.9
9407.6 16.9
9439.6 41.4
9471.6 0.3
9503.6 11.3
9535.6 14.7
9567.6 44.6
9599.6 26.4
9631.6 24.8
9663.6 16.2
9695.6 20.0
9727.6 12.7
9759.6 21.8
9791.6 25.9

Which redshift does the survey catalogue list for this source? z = 0.909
